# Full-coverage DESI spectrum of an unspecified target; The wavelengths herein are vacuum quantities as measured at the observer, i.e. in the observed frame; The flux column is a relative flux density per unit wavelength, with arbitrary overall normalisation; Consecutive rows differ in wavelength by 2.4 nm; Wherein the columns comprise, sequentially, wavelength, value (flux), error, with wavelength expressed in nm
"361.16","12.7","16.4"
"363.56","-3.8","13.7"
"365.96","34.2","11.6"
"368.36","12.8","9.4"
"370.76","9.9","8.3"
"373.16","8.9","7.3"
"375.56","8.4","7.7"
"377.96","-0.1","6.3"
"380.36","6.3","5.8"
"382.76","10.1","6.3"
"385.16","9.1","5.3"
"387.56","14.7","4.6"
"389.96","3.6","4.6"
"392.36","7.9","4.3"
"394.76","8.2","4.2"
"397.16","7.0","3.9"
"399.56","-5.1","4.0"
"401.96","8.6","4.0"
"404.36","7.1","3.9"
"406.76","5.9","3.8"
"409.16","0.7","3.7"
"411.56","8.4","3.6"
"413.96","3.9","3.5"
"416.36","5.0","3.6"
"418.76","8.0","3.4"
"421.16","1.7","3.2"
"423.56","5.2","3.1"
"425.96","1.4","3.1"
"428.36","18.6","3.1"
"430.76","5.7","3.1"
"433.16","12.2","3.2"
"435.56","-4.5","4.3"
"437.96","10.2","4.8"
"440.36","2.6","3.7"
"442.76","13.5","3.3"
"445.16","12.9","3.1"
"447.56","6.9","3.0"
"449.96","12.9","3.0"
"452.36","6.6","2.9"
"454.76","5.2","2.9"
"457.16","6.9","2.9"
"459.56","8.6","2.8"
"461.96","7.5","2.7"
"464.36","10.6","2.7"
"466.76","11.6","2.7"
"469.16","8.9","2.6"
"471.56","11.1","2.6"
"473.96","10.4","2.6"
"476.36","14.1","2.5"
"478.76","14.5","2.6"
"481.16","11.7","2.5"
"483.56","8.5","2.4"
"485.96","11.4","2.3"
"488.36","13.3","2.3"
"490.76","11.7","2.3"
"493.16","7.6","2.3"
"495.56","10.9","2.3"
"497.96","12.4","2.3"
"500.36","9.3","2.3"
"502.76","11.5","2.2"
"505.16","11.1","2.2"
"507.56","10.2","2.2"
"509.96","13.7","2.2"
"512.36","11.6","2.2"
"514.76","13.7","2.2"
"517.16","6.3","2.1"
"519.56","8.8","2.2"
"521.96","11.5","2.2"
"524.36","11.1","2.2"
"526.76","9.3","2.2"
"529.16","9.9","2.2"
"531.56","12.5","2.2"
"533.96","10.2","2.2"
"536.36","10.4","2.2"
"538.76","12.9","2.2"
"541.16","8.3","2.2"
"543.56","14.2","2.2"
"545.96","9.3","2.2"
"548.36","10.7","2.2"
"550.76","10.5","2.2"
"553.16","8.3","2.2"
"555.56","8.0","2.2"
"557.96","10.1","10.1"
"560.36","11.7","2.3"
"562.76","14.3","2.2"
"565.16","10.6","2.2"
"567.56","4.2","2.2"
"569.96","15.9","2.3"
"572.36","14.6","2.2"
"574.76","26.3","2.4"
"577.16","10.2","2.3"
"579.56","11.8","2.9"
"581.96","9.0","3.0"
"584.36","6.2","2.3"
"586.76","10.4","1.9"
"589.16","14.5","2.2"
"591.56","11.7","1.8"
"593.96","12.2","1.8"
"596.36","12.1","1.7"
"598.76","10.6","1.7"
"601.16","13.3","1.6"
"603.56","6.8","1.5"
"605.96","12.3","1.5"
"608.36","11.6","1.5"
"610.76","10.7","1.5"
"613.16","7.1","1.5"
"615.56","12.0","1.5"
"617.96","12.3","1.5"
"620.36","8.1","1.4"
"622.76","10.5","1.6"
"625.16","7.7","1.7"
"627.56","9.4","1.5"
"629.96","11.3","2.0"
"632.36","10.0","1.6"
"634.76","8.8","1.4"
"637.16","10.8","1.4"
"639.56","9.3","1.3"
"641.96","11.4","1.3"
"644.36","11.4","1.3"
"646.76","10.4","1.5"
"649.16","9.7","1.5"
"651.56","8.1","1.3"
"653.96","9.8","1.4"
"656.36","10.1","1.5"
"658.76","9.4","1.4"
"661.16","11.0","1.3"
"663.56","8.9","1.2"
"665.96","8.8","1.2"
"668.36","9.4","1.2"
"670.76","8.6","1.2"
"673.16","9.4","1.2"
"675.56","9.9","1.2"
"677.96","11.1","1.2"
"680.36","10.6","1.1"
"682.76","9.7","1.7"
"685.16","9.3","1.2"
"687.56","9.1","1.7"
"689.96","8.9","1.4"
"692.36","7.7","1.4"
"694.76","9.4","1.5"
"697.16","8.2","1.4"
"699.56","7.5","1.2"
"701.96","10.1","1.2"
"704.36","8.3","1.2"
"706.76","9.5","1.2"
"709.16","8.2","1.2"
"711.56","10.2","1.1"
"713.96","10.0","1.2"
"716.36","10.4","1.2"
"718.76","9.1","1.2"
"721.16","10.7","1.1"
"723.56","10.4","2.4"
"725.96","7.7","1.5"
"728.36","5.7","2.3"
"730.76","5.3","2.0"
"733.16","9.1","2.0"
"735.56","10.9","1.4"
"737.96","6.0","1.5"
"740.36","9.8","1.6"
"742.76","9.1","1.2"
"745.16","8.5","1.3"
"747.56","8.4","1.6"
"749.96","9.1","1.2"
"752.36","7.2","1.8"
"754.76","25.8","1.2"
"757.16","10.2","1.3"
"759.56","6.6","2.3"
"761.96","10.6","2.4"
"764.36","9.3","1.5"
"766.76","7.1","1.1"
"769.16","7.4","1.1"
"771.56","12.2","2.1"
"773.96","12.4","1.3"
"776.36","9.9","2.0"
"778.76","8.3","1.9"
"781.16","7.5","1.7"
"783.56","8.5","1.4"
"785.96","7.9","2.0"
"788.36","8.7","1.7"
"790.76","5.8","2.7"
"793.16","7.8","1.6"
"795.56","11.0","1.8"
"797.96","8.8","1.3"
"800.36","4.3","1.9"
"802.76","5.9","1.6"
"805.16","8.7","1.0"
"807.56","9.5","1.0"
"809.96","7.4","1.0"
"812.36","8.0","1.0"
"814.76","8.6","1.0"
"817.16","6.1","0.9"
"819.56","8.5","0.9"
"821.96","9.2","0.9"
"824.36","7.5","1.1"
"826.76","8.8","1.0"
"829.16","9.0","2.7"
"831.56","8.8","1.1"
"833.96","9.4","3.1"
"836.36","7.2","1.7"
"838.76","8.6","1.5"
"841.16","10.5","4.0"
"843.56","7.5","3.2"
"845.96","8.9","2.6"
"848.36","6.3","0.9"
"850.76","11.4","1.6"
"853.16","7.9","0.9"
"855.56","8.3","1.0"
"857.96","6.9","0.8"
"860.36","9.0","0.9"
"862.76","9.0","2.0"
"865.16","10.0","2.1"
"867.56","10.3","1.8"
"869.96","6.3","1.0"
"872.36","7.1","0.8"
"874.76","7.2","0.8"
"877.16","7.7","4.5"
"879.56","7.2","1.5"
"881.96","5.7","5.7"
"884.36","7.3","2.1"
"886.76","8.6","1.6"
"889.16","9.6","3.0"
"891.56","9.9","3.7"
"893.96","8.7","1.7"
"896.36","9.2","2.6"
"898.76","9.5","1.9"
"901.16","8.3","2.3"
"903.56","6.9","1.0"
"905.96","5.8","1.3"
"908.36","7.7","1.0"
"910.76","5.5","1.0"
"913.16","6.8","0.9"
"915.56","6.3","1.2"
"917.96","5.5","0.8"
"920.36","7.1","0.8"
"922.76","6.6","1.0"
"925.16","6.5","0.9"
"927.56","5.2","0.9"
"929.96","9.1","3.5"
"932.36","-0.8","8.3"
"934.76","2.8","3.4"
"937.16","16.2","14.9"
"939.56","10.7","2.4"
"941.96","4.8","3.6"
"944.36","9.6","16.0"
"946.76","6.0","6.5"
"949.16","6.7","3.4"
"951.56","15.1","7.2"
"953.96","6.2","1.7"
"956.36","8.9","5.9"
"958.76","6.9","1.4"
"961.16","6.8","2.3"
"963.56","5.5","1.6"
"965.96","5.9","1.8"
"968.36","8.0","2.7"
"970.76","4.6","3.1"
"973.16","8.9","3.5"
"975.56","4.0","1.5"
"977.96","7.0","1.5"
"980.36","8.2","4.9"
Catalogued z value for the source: 0.149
